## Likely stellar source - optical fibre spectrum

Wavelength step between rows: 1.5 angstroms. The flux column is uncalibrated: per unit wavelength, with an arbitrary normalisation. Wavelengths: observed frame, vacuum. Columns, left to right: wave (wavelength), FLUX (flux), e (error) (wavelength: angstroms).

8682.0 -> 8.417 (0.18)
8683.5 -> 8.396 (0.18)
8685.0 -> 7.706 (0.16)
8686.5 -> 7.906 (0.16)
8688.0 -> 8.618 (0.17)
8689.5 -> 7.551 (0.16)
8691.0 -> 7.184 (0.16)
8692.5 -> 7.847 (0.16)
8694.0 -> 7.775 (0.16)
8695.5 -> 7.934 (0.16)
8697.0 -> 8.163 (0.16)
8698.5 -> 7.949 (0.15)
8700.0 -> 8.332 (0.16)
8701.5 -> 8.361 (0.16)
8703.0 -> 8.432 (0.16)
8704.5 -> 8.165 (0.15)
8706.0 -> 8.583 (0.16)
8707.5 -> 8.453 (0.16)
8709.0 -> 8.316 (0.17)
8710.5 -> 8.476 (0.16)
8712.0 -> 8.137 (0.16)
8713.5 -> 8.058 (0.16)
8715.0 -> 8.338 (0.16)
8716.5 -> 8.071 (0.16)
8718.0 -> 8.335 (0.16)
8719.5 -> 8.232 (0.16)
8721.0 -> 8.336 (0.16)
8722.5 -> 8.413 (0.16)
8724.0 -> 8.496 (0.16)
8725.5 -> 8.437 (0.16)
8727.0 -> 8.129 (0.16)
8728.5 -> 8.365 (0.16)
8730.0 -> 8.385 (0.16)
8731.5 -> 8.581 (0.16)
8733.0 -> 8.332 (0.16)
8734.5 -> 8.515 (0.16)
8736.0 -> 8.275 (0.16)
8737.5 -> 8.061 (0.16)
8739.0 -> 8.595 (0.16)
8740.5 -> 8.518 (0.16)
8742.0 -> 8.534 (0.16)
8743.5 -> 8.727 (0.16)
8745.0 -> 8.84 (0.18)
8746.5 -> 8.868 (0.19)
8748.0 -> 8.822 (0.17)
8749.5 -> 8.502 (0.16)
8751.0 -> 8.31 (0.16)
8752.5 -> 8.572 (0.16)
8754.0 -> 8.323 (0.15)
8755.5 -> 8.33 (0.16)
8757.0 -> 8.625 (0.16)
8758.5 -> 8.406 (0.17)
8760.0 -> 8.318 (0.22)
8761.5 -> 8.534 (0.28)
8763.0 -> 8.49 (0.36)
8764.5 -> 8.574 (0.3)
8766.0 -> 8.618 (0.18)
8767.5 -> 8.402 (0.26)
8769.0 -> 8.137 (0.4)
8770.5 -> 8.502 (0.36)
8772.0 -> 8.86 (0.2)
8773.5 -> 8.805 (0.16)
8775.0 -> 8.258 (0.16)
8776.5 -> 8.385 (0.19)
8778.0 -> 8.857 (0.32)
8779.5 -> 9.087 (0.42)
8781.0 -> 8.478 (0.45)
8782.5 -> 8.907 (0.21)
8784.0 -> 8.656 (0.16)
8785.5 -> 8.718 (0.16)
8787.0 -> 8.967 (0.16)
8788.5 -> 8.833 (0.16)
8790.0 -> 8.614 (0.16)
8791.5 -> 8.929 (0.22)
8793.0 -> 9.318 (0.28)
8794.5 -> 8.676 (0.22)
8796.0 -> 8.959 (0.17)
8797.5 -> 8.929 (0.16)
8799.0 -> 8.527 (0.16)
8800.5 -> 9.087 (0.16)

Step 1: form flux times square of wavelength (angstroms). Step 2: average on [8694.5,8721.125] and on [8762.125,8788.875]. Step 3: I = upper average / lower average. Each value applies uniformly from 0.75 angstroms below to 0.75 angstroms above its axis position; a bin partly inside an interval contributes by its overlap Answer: 1.06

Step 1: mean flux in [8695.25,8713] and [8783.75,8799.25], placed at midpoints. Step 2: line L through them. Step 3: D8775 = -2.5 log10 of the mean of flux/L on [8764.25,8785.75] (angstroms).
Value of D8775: 0.016 mag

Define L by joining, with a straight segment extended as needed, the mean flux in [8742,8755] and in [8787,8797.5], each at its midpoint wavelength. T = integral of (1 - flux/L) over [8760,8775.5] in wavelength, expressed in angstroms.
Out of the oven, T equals 0.4 angstroms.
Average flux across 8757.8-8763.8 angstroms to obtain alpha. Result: 8.44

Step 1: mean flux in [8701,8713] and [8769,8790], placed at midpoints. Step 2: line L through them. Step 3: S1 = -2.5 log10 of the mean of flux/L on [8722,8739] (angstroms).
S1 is 0.012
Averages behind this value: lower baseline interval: 8.36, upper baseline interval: 8.69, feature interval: 8.37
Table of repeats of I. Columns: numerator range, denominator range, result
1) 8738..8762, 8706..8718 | 1.04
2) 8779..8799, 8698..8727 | 1.08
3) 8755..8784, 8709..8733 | 1.04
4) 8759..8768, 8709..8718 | 1.04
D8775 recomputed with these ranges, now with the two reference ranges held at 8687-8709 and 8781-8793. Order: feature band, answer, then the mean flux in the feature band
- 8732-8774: 0.004 mag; 8.51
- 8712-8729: 0.000 mag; 8.28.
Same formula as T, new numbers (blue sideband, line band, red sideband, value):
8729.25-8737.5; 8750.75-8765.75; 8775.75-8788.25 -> 0.21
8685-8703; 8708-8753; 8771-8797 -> -0.63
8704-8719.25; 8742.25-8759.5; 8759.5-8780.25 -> -0.20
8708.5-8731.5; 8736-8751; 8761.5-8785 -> -0.24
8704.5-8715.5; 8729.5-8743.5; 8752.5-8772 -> -0.08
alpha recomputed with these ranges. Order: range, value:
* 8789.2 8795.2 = 8.89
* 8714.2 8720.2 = 8.24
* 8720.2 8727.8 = 8.36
